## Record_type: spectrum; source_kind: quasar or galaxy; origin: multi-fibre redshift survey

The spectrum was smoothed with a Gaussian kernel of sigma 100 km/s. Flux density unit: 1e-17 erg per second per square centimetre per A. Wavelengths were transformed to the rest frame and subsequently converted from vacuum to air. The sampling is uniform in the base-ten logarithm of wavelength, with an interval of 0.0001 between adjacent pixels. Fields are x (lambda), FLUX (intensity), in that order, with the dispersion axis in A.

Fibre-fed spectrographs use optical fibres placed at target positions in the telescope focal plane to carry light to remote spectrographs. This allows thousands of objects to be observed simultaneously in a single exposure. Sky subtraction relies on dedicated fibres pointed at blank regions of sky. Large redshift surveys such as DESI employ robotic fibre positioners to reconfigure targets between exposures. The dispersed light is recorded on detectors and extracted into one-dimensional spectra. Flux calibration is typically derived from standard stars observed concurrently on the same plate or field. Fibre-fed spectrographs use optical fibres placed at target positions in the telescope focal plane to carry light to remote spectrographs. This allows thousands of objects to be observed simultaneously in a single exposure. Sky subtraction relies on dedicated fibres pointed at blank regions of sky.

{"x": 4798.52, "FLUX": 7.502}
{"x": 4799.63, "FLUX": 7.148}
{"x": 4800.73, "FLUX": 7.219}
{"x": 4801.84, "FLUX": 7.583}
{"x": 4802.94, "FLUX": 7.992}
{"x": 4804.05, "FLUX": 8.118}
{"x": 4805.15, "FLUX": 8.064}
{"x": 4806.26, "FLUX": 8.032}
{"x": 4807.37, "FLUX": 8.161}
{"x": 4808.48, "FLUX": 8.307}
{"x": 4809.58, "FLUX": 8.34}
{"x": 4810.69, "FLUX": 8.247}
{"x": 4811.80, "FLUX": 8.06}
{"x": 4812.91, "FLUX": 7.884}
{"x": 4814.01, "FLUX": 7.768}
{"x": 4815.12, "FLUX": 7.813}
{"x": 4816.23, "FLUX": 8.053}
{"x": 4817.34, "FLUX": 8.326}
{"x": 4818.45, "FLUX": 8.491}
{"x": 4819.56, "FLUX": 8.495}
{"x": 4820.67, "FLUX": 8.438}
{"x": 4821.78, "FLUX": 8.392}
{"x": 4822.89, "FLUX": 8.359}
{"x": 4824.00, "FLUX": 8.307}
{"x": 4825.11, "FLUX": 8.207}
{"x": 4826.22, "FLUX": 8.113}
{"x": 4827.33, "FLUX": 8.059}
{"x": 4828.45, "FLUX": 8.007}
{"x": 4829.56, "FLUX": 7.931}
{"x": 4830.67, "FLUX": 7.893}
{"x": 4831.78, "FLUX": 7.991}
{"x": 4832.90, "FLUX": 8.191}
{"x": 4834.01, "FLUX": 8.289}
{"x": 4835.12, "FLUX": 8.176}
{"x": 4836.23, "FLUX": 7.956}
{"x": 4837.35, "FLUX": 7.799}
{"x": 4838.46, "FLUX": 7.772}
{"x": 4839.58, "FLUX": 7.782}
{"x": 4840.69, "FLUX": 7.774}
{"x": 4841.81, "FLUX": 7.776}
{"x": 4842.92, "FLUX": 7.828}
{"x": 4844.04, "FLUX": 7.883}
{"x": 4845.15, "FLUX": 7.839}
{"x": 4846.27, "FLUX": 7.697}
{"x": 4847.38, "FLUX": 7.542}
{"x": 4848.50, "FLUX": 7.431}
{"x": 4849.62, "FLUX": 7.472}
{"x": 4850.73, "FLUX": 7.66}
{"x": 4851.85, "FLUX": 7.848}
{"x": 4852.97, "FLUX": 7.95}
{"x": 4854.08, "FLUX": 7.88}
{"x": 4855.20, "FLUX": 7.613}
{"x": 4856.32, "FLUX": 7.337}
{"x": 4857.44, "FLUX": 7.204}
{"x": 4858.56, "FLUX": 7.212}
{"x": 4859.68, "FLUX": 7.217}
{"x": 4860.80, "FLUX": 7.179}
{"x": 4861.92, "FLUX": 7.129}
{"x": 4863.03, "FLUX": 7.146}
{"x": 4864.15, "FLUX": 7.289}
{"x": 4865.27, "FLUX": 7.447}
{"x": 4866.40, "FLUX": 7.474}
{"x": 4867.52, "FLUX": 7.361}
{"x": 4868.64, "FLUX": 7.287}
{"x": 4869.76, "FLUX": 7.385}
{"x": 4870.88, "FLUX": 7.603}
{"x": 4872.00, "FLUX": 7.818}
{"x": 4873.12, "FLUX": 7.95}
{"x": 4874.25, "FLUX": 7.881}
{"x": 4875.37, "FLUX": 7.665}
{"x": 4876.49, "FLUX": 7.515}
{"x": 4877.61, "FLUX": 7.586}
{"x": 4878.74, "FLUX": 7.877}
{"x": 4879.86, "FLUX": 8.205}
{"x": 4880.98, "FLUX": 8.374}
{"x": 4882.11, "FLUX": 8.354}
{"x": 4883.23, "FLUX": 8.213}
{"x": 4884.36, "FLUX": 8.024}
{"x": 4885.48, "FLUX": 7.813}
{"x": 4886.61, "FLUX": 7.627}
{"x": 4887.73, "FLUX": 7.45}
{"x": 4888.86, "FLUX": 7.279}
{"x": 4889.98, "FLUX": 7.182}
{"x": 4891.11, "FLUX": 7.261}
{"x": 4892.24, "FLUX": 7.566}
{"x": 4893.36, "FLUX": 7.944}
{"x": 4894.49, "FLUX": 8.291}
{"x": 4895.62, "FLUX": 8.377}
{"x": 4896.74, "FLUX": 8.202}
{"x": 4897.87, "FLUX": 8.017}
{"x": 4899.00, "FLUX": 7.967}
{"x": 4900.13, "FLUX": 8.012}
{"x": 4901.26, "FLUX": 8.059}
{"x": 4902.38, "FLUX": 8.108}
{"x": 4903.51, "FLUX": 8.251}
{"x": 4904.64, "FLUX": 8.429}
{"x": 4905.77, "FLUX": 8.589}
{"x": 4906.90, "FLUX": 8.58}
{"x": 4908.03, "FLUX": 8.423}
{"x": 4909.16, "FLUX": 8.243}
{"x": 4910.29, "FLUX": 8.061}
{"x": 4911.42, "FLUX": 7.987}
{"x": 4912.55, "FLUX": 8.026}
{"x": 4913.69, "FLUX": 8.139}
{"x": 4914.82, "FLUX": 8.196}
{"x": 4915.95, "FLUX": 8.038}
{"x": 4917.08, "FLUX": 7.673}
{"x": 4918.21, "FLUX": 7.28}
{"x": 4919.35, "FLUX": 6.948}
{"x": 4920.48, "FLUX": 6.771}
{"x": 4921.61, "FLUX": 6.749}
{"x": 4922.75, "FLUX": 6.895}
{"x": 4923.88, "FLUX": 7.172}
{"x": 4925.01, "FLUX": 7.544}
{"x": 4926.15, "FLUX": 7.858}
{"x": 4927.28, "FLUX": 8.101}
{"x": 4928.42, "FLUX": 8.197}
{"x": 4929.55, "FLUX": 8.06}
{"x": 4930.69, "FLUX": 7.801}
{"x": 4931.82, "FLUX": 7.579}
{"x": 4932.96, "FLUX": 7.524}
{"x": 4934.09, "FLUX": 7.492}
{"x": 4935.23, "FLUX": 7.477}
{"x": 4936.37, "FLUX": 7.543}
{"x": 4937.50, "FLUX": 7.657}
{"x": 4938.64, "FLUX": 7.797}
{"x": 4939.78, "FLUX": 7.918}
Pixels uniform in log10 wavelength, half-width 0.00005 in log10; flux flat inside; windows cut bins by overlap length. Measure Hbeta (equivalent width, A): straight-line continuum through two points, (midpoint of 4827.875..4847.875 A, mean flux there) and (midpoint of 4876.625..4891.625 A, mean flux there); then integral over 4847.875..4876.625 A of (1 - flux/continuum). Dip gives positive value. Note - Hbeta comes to 1.2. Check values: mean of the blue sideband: 7.9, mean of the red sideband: 7.78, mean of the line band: 7.5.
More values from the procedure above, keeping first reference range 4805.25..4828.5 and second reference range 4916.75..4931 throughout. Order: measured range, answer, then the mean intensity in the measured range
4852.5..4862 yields 0.6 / 7.42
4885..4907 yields -0.9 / 7.94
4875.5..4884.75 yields -0.3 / 8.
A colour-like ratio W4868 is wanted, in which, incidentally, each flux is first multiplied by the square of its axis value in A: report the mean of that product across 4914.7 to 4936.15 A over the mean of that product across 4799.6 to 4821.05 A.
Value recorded 0.98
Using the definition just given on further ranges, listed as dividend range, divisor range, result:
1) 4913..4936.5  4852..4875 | 1.04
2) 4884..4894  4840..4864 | 1.02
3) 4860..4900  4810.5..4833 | 0.97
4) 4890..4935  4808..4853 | 1.01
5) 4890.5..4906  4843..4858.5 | 1.08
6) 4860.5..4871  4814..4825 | 0.90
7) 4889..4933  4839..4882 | 1.05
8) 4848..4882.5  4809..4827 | 0.94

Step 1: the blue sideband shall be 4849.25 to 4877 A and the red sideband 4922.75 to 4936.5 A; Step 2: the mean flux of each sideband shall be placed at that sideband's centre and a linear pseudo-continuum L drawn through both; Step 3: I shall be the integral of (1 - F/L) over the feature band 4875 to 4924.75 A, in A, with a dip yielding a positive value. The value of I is -1.7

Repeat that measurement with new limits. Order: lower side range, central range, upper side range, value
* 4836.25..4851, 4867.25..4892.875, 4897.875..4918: 0.8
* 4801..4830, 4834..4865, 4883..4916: 1.8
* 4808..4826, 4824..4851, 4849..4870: -0.2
